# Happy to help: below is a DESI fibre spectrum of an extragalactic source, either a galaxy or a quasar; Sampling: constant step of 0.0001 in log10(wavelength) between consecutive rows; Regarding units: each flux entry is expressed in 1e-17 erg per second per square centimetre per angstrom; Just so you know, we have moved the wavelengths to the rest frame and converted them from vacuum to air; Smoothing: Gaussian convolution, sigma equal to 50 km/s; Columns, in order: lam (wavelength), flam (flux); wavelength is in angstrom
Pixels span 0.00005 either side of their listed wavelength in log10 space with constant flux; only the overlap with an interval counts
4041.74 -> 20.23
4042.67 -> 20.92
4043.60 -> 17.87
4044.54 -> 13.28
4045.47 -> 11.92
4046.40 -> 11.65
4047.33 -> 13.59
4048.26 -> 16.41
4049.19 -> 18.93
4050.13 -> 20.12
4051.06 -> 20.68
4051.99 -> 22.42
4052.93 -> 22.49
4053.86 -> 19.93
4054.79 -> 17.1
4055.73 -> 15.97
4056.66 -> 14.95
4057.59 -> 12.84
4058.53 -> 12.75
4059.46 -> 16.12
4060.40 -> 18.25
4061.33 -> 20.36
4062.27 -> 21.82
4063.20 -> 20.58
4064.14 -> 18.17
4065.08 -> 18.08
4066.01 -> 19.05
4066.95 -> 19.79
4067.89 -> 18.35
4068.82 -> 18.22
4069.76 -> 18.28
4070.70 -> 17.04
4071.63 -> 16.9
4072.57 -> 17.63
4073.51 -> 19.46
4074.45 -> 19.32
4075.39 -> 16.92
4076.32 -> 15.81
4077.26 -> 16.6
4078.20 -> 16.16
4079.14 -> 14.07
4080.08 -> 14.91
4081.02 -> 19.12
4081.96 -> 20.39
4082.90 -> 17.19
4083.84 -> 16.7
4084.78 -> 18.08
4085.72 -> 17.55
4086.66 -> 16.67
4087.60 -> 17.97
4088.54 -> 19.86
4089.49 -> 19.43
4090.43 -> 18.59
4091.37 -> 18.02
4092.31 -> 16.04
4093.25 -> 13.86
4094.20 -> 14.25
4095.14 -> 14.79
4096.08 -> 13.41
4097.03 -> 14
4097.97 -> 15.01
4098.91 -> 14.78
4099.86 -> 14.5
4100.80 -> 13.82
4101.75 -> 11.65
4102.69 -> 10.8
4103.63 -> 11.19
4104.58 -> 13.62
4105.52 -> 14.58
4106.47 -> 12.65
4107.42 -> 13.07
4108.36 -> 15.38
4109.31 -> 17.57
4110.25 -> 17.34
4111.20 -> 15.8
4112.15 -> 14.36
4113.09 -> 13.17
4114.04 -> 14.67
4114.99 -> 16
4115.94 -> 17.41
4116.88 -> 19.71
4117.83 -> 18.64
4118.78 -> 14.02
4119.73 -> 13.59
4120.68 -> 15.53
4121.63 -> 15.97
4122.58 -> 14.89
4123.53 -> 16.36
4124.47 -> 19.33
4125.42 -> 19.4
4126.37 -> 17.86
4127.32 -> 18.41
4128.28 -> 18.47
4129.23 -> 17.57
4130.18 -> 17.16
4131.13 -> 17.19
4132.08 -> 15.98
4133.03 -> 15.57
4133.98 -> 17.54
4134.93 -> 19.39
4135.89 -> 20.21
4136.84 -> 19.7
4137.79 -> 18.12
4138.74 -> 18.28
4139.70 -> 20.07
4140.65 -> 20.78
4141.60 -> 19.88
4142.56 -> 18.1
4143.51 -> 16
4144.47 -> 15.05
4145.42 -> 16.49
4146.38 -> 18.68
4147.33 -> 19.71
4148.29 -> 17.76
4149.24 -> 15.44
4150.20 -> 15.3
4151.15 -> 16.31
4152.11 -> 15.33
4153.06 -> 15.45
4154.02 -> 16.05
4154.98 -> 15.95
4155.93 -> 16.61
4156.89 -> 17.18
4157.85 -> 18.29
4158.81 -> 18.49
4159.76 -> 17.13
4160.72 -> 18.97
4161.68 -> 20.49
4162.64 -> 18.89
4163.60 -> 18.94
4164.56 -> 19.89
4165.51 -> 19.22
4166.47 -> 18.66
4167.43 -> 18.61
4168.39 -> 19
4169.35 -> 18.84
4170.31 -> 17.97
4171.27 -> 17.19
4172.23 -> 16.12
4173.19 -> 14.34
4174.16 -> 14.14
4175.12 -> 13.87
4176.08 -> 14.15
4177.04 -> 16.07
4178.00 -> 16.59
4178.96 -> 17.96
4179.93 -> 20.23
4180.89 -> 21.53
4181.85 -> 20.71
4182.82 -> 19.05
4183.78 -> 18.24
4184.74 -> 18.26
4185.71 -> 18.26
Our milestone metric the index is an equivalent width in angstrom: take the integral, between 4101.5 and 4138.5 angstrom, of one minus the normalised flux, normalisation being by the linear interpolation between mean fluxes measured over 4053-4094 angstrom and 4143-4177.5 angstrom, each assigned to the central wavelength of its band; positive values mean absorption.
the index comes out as 2.4 angstrom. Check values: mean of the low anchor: 17.6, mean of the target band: 16.2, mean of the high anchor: 17.1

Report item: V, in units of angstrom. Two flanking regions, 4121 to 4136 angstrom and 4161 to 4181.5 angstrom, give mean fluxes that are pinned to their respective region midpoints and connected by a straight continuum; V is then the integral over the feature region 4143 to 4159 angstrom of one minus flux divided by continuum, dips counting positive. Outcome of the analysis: 0.9 angstrom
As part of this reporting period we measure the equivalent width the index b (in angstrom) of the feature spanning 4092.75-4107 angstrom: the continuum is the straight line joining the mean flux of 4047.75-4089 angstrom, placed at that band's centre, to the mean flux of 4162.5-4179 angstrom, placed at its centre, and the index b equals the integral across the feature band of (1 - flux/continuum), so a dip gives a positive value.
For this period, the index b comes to 3.4 angstrom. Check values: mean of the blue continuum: 17.9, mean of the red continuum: 17.2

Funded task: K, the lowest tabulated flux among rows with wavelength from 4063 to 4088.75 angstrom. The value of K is 14.07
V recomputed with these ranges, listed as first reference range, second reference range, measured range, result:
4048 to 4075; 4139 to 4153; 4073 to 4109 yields 4.5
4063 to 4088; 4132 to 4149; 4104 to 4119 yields 2.1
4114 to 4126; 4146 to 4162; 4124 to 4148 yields -1.8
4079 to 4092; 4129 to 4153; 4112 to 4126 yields 1.1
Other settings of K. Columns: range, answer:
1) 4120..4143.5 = 14.89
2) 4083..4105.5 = 10.8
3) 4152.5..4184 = 13.87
